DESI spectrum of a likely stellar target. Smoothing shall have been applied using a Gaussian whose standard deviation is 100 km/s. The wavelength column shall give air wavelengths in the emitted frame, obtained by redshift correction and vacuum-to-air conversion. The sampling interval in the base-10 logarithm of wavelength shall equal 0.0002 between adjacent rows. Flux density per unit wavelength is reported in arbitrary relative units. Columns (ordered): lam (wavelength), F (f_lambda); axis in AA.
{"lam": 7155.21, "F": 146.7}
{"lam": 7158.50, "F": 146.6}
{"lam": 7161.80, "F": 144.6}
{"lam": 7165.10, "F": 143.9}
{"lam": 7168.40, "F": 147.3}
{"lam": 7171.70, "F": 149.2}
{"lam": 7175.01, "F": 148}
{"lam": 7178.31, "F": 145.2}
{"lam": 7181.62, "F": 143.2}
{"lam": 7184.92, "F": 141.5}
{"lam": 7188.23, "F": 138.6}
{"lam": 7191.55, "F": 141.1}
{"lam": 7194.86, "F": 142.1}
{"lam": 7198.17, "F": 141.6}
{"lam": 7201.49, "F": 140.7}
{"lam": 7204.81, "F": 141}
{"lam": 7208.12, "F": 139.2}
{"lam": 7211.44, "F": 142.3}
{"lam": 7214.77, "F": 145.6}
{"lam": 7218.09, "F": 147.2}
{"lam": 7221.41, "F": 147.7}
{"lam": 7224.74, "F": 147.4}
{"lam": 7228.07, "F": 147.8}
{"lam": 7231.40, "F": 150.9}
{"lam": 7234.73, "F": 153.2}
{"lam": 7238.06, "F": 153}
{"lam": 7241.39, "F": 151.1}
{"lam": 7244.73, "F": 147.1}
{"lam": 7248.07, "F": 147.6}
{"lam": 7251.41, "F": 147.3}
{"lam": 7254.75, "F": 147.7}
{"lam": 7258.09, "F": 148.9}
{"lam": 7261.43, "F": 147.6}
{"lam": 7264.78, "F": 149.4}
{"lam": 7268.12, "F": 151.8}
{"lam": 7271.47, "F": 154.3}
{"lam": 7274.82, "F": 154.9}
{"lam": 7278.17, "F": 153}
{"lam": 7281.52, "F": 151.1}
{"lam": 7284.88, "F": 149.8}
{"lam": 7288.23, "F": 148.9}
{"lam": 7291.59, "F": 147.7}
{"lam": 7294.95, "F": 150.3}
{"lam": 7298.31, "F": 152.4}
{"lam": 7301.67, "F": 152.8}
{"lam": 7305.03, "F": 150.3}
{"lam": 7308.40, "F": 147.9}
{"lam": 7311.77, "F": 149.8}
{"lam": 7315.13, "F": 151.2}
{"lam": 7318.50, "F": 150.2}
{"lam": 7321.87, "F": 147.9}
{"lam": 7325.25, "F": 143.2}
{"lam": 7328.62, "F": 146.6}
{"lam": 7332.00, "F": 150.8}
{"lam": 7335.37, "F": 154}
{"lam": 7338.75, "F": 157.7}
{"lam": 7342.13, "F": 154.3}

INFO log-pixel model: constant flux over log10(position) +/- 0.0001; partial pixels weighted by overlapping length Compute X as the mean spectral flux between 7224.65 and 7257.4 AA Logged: 149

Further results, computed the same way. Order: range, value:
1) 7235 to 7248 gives 150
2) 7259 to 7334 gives 150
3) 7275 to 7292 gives 151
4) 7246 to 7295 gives 150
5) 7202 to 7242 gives 147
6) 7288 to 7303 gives 150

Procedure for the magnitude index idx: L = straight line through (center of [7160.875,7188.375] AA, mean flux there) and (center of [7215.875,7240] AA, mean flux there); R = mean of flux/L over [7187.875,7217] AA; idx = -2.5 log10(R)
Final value 0.04 mag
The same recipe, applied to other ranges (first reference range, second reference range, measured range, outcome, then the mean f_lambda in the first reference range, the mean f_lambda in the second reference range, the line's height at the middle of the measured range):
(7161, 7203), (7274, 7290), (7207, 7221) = 0.01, 144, 151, 146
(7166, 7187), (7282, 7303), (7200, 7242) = 0.01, 146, 150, 147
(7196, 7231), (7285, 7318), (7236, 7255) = -0.02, 144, 150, 146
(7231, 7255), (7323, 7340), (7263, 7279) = -0.02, 150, 150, 150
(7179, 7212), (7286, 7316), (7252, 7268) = -0.01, 141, 150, 147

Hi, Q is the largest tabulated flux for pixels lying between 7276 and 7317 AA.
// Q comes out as 153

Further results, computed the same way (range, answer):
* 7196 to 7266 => 153.2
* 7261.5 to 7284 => 154.9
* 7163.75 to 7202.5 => 149.2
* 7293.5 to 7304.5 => 152.8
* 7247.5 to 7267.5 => 149.4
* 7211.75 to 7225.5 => 147.7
